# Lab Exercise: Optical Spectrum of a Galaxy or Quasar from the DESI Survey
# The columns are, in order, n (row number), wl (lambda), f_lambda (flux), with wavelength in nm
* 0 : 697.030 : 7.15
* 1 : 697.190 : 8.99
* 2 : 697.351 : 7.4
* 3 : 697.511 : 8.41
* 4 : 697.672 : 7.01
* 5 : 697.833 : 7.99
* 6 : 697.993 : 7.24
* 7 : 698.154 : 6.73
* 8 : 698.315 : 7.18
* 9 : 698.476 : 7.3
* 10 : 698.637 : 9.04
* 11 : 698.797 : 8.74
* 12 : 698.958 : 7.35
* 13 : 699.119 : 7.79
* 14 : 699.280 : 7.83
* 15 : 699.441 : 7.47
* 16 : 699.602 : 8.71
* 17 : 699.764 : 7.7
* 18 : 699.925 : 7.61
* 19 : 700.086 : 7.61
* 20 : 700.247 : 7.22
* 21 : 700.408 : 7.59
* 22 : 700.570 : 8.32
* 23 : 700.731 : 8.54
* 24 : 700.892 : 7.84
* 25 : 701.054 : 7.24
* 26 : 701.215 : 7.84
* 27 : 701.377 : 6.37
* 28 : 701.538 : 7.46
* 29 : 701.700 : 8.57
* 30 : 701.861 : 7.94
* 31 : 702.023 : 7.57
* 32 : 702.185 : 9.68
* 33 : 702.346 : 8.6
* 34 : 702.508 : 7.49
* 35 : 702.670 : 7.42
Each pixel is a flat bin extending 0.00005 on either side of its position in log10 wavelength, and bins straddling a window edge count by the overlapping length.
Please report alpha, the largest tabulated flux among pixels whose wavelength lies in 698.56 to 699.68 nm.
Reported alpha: 9.04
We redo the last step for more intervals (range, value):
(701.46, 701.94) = 8.57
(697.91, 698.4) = 7.24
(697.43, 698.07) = 8.41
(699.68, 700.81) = 8.54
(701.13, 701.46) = 7.84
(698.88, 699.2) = 7.79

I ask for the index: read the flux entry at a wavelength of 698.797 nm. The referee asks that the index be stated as 8.74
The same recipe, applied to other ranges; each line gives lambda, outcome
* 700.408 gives 7.59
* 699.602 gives 8.71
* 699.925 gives 7.61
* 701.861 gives 7.94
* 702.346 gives 8.6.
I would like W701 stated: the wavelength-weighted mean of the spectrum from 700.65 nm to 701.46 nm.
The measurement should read 7.57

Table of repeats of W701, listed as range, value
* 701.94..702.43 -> 8.6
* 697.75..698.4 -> 7.28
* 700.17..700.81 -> 7.92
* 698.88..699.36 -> 7.66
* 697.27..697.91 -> 7.69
